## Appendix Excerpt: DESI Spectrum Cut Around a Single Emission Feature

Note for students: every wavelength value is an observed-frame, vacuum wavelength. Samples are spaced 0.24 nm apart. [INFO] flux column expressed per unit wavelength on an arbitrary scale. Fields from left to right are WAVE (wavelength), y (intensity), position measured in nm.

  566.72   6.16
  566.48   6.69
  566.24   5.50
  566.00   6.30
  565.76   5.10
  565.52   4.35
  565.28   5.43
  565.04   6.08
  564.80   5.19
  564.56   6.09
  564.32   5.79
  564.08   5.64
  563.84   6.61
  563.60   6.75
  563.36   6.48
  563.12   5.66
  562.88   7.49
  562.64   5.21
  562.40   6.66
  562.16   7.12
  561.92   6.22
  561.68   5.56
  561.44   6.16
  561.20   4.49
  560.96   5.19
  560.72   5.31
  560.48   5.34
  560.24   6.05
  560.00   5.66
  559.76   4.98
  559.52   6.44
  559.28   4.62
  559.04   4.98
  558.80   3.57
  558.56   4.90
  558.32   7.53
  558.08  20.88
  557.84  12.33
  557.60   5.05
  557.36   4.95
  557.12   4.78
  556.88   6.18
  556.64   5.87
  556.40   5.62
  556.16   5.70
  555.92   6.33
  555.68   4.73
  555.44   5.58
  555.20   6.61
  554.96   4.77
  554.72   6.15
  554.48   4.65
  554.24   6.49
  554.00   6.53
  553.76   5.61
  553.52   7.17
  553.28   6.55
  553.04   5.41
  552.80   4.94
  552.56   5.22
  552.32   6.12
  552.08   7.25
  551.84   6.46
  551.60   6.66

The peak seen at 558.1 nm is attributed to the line H-beta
